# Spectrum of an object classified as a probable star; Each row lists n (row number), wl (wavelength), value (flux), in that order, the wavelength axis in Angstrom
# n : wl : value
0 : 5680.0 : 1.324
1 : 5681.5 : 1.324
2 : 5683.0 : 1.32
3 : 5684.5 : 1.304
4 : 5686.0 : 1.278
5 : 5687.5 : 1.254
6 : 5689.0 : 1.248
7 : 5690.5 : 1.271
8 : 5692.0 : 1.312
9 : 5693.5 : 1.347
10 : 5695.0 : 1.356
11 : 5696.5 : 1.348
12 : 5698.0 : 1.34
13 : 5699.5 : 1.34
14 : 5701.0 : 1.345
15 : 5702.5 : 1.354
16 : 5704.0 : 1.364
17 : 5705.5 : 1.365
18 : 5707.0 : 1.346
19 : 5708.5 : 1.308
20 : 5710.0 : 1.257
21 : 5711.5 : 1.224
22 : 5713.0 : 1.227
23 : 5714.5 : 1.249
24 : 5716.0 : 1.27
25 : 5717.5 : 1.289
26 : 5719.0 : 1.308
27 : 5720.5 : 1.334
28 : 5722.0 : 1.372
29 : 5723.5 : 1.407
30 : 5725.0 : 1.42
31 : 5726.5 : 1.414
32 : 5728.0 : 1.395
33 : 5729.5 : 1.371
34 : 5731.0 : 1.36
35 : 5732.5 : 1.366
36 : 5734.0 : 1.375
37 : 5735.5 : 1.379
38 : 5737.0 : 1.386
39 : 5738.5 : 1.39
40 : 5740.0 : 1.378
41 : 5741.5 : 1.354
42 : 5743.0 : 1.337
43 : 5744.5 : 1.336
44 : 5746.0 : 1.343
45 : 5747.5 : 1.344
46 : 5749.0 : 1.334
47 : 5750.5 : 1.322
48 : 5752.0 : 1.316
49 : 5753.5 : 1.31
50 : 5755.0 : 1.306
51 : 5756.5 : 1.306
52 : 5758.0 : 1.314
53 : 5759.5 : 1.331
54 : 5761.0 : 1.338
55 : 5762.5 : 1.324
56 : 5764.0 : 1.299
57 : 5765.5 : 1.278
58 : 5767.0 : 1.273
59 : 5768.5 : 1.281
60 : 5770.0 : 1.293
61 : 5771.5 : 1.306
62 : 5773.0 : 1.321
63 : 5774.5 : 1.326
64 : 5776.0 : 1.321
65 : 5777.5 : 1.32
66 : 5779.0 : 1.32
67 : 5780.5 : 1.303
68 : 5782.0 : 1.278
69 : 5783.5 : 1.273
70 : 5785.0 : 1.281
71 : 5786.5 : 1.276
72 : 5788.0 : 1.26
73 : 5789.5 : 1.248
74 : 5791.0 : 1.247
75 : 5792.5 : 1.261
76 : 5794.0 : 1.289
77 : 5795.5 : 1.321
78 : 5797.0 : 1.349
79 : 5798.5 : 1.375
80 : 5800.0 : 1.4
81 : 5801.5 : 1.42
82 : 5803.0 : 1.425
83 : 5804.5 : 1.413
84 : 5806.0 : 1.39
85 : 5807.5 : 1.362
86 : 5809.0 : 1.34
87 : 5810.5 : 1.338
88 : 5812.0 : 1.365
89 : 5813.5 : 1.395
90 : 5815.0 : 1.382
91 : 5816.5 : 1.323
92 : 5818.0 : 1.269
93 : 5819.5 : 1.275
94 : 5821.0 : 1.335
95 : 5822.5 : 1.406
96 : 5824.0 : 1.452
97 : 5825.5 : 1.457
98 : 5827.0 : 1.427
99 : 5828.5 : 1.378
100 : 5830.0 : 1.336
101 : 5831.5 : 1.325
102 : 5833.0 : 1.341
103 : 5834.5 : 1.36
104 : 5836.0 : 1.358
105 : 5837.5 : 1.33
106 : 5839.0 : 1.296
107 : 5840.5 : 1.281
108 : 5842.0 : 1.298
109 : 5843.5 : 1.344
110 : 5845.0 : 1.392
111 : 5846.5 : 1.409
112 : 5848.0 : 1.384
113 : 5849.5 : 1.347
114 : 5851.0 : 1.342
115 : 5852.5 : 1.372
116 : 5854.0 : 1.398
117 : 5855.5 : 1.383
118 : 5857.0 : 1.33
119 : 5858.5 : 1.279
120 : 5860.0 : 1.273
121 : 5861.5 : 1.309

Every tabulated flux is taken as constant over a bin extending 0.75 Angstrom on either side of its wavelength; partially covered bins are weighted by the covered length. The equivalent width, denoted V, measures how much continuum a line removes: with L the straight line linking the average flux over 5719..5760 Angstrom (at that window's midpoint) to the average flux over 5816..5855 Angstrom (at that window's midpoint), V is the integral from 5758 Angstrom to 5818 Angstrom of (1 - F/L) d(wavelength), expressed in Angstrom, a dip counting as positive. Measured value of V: 1.41 Angstrom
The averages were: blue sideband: 1.35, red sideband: 1.36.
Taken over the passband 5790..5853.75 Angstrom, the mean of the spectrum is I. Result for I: 1.35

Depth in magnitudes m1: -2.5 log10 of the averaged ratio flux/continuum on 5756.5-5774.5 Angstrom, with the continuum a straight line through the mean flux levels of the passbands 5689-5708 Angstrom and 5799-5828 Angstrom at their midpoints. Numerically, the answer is 0.04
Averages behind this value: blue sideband 1.34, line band 1.31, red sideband 1.38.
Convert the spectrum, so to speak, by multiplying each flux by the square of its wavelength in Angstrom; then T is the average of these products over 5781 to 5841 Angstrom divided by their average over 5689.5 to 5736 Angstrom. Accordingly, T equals 1.04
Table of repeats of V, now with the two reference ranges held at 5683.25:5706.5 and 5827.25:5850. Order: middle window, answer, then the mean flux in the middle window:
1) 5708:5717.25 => 0.5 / 1.26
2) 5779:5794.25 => 0.7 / 1.27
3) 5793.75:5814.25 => -0.5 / 1.37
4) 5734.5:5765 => -0.1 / 1.34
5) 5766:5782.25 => 0.4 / 1.3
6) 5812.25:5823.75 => 0.0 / 1.35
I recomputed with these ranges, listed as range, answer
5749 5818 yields 1.32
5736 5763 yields 1.34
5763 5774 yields 1.29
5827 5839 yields 1.35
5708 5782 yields 1.33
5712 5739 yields 1.35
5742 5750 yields 1.34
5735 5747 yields 1.36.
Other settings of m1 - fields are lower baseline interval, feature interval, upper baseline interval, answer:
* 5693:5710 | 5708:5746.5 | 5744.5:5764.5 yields -0.01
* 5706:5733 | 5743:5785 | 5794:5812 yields 0.03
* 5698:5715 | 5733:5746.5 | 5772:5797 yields -0.05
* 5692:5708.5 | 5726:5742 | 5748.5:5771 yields -0.04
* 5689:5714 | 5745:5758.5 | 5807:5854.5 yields 0.01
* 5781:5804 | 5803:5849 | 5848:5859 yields -0.02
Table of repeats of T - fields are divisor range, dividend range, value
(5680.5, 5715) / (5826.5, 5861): 1.08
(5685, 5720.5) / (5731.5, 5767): 1.04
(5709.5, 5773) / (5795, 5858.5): 1.06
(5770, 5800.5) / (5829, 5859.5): 1.05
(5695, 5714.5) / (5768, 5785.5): 1.01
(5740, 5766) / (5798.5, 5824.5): 1.05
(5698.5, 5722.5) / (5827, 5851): 1.08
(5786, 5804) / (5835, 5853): 1.03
